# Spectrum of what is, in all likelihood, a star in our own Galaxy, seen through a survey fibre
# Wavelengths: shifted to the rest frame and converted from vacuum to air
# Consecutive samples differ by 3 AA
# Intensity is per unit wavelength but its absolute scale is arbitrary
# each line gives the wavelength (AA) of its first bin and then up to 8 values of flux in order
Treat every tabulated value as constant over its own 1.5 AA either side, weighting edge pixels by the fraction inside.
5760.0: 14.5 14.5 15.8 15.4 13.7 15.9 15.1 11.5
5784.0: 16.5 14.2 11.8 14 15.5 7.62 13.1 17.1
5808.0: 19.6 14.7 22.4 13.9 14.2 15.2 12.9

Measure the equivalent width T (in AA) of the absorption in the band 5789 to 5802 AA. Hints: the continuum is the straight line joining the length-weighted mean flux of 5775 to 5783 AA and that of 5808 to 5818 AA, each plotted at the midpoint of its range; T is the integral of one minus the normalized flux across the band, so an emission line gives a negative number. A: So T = 2.8 AA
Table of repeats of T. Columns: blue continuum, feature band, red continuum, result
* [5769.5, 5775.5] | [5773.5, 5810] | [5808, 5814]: 4.3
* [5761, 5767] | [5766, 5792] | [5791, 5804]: -0.6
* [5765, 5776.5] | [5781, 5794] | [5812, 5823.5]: 1.5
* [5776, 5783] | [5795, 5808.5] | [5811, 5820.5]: 1.3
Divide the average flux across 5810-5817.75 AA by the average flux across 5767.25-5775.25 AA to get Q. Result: 1.2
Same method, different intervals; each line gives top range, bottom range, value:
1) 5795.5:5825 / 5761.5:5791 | 1.06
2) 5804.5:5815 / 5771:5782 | 1.30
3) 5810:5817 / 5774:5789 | 1.23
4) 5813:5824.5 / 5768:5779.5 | 1.08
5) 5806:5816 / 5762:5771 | 1.22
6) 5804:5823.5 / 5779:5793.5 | 1.23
